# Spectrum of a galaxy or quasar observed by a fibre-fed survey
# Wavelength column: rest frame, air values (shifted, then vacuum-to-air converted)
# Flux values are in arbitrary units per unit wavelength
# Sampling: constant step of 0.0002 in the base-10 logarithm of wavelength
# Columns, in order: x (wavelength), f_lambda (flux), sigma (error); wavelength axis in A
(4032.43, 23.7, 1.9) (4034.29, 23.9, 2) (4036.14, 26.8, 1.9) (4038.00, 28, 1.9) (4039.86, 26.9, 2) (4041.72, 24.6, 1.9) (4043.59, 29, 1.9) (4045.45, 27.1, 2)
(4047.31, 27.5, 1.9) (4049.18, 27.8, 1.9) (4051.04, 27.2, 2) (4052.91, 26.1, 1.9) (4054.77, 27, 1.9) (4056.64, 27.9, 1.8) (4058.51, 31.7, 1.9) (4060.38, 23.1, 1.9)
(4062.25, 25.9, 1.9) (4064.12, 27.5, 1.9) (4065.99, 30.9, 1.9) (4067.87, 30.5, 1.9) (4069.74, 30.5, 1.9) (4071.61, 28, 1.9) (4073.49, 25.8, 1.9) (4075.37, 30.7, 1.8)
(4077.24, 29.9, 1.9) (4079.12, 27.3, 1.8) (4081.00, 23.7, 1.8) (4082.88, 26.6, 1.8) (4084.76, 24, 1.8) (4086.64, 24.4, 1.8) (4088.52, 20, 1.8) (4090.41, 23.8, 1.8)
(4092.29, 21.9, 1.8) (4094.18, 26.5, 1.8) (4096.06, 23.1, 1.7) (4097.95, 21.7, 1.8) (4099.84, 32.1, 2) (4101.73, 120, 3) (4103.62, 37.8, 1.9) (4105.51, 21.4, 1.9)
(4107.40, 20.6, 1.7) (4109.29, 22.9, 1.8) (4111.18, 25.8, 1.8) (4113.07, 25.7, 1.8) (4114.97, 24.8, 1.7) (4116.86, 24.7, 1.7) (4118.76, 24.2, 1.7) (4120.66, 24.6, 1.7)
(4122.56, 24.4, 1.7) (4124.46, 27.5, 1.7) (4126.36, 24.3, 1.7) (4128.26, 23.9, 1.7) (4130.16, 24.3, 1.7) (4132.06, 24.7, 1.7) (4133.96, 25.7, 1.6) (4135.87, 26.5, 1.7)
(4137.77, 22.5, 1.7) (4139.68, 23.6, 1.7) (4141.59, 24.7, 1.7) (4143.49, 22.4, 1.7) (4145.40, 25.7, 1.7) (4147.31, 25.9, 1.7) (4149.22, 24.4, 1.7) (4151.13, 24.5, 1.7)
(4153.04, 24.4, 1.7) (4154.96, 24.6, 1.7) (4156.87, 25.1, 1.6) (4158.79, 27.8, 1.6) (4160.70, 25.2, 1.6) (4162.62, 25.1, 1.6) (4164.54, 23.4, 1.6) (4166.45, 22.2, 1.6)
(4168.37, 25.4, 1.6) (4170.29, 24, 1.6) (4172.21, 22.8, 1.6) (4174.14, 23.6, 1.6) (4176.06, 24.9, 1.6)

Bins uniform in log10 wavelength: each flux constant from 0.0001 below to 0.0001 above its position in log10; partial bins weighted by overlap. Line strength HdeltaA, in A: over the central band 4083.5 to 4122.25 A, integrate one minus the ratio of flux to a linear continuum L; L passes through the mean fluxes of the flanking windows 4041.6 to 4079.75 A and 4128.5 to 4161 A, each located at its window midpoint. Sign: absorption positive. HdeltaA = -4.42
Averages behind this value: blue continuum 28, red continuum 24.8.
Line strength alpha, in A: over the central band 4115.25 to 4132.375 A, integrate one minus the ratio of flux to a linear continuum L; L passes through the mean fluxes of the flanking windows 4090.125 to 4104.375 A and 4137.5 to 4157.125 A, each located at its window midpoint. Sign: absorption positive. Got 3.5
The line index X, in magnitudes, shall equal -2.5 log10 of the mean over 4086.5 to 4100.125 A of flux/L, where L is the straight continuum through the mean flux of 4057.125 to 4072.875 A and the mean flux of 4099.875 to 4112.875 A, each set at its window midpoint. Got 0.459 mag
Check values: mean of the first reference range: 28.4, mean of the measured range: 23.8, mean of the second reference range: 39.9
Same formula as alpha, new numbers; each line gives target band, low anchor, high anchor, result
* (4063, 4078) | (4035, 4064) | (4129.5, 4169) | -1.5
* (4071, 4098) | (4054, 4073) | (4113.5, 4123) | 1.6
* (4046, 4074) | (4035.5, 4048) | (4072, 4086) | -0.9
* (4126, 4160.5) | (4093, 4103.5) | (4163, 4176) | 6.8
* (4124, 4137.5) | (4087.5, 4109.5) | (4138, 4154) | 1.0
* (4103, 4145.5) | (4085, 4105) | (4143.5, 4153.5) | 6.2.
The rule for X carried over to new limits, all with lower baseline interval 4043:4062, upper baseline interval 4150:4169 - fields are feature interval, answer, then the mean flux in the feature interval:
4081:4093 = 0.13 mag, 23.5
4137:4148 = 0.05 mag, 24.1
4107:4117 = 0.07 mag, 24.2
